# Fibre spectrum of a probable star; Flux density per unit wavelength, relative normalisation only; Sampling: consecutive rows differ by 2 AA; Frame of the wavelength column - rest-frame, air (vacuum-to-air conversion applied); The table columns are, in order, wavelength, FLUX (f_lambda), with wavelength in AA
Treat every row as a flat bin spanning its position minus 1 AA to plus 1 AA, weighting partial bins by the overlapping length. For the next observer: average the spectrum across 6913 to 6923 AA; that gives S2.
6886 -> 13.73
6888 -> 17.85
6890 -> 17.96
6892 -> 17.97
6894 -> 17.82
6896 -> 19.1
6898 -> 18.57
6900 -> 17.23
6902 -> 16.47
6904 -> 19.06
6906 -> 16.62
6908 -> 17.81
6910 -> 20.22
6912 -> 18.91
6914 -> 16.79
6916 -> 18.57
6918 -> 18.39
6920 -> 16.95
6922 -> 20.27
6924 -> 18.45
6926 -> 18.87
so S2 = 18.2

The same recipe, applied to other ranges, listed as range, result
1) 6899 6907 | 17.3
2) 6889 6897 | 18.2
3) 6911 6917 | 18.1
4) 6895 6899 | 18.8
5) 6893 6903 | 17.8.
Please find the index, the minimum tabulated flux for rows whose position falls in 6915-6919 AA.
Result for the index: 18.39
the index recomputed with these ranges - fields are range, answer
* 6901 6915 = 16.47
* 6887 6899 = 17.82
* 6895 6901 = 17.23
